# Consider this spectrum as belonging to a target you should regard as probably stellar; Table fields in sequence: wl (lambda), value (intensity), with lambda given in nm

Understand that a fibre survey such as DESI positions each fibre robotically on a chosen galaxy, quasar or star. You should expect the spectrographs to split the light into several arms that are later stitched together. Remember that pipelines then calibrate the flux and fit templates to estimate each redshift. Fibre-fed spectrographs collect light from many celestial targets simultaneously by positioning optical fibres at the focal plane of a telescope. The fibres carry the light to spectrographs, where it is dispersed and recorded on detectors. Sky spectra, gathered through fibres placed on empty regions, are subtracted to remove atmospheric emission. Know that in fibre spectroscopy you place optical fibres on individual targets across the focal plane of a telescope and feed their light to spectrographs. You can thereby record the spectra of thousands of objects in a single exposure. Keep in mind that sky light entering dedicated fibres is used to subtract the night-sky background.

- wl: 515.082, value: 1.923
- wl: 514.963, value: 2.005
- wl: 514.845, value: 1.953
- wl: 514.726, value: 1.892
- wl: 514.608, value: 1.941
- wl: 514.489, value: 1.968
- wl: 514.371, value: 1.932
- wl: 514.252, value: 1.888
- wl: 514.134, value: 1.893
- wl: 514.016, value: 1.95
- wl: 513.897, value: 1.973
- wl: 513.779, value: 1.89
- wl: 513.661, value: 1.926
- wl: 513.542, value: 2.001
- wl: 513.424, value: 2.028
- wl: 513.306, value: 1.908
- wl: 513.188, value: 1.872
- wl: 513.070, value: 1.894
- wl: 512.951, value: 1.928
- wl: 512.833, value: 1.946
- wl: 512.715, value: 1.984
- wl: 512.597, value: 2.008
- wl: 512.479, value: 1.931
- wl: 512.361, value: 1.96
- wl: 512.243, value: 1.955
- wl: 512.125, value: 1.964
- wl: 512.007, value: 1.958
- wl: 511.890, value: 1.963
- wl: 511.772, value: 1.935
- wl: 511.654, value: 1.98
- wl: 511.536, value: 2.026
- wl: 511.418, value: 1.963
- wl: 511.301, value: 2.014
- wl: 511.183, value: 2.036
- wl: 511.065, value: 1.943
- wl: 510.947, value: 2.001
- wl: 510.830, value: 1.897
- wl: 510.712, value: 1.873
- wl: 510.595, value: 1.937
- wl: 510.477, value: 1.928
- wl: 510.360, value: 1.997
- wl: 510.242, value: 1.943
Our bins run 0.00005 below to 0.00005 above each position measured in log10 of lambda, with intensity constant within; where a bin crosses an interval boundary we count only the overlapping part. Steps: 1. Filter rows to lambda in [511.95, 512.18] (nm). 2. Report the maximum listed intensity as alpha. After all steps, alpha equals 1.964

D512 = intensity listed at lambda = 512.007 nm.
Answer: 1.958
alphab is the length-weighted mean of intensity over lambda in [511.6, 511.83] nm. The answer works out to 1.96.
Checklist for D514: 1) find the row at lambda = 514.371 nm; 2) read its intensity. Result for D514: 1.932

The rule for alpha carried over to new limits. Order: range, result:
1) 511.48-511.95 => 2.026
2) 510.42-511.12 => 2.001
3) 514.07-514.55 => 1.968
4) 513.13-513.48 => 2.028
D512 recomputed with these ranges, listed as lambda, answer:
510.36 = 1.997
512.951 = 1.928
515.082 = 1.923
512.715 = 1.984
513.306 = 1.908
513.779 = 1.89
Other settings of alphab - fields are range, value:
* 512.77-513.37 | 1.91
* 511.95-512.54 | 1.95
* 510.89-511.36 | 2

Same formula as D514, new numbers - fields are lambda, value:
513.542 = 2.001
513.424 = 2.028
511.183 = 2.036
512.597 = 2.008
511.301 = 2.014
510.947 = 2.001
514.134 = 1.893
